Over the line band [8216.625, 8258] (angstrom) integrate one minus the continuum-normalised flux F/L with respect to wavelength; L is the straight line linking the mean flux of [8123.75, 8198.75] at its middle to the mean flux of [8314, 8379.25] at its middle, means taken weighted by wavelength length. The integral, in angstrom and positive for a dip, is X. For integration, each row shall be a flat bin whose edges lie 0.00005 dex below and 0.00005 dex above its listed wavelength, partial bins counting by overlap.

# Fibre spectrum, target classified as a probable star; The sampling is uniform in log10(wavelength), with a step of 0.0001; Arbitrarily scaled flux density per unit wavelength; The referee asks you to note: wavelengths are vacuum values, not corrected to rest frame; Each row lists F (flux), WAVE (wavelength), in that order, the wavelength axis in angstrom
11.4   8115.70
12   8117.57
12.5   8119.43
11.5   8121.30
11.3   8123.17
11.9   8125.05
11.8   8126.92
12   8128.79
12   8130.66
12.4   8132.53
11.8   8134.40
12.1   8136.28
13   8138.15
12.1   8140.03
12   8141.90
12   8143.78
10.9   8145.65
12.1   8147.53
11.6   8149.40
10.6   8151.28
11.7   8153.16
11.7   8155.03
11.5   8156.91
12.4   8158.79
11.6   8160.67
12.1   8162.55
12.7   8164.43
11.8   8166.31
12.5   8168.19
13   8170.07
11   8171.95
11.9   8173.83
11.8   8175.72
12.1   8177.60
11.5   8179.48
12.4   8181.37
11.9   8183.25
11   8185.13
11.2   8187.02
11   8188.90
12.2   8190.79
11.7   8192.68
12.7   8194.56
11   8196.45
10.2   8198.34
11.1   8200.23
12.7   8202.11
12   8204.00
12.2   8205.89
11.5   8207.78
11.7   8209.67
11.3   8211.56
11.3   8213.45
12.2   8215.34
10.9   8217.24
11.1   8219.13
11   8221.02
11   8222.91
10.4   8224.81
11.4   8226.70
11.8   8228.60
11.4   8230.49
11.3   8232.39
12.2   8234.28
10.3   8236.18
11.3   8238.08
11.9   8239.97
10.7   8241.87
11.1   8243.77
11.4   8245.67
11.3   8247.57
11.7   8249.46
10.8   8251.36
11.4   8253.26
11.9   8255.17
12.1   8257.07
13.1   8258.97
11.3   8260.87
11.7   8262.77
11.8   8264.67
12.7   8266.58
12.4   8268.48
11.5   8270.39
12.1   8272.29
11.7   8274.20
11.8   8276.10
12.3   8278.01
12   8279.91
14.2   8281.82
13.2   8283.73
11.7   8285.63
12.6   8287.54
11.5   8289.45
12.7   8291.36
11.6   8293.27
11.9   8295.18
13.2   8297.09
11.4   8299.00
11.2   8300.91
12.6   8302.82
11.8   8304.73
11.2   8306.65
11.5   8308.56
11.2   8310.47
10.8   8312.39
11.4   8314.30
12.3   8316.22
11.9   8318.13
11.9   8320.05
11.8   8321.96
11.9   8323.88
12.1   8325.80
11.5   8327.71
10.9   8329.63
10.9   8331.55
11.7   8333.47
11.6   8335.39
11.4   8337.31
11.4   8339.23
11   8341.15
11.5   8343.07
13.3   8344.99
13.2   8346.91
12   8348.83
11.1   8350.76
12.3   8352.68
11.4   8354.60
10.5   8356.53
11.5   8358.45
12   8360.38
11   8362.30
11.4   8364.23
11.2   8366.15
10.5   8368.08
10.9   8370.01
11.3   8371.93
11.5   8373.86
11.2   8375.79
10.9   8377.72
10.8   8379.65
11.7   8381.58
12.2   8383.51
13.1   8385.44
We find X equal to 1.5 angstrom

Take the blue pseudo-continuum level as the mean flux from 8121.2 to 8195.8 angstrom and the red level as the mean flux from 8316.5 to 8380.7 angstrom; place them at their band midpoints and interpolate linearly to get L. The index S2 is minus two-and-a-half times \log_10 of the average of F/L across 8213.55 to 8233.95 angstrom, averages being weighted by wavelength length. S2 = 0.04 mag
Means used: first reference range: 11.9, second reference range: 11.5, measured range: 11.3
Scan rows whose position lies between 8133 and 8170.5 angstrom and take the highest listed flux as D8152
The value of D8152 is 13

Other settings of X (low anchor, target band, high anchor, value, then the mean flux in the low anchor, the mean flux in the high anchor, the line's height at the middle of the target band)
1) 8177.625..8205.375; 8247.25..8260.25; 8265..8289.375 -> 0.38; 11.6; 12.3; 12.1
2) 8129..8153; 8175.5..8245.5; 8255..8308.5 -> 3.06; 11.9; 12.1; 12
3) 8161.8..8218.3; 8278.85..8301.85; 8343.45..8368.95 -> -1.14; 11.8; 11.6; 11.7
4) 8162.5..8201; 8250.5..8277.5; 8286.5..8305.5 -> 0.17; 11.7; 12.1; 12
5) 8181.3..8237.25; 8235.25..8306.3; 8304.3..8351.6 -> -2.02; 11.5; 11.6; 11.6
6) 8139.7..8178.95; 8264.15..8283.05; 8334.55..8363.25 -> -0.84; 11.9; 11.7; 11.8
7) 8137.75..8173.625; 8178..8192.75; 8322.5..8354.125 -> 0.30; 11.9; 11.7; 11.9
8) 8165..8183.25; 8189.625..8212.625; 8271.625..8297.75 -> 0.76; 12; 12.3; 12.1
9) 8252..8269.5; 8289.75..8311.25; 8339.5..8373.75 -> -0.04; 12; 11.5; 11.8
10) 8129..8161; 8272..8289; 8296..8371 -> -1.04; 11.9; 11.6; 11.7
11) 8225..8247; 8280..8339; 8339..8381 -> -2.35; 11.3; 11.5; 11.4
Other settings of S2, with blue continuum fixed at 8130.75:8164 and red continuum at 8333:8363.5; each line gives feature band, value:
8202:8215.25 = 0.00 mag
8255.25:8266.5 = -0.03 mag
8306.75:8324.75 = 0.01 mag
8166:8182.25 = -0.01 mag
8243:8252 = 0.05 mag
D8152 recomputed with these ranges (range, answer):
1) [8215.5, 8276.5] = 13.1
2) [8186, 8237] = 12.7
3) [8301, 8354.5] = 13.3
